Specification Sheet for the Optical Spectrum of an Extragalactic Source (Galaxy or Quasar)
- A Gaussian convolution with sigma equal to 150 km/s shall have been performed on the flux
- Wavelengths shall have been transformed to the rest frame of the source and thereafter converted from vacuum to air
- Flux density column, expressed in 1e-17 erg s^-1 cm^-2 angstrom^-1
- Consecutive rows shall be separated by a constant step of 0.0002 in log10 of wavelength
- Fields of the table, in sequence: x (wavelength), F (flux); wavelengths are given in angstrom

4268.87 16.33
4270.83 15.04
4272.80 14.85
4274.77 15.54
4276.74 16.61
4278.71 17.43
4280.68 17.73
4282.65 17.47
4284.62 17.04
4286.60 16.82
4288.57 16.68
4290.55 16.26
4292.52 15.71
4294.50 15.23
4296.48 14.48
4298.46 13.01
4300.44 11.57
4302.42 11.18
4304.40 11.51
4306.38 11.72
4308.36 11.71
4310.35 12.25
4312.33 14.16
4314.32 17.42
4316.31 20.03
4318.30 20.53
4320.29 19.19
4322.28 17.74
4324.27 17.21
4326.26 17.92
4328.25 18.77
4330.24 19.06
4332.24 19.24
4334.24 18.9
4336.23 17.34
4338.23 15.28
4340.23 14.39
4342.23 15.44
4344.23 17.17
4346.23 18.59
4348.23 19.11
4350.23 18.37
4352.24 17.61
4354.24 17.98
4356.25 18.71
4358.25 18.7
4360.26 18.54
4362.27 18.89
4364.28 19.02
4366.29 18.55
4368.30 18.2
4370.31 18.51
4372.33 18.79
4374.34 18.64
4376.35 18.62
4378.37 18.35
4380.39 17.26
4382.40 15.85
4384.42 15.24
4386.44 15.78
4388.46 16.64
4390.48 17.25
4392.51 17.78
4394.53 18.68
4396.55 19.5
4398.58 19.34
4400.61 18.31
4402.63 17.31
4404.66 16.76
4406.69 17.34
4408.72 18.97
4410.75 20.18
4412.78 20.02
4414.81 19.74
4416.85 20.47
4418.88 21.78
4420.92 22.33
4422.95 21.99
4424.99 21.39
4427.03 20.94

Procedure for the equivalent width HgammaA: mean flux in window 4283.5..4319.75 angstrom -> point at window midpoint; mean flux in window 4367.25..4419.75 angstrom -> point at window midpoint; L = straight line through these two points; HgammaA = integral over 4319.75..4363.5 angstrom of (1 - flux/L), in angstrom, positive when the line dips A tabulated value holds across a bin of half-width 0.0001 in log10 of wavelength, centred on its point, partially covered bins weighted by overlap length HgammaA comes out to -4.1 angstrom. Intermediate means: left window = 14.9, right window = 18.3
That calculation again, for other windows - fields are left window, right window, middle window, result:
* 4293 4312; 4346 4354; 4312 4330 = -4.1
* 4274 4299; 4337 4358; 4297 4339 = 2.1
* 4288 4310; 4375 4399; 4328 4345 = -2.3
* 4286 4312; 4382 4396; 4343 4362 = -3.3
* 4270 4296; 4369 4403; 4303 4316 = 2.5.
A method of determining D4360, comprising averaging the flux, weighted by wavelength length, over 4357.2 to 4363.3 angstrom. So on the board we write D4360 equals 18.7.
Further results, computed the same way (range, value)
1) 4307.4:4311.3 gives 12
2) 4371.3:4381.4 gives 18.3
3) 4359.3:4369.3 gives 18.6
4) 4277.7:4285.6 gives 17.4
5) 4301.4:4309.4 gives 11.5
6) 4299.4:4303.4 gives 11.4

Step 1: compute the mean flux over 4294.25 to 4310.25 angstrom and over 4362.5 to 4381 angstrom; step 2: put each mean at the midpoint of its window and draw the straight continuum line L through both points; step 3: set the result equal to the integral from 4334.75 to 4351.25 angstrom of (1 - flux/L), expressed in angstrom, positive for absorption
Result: -1.08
